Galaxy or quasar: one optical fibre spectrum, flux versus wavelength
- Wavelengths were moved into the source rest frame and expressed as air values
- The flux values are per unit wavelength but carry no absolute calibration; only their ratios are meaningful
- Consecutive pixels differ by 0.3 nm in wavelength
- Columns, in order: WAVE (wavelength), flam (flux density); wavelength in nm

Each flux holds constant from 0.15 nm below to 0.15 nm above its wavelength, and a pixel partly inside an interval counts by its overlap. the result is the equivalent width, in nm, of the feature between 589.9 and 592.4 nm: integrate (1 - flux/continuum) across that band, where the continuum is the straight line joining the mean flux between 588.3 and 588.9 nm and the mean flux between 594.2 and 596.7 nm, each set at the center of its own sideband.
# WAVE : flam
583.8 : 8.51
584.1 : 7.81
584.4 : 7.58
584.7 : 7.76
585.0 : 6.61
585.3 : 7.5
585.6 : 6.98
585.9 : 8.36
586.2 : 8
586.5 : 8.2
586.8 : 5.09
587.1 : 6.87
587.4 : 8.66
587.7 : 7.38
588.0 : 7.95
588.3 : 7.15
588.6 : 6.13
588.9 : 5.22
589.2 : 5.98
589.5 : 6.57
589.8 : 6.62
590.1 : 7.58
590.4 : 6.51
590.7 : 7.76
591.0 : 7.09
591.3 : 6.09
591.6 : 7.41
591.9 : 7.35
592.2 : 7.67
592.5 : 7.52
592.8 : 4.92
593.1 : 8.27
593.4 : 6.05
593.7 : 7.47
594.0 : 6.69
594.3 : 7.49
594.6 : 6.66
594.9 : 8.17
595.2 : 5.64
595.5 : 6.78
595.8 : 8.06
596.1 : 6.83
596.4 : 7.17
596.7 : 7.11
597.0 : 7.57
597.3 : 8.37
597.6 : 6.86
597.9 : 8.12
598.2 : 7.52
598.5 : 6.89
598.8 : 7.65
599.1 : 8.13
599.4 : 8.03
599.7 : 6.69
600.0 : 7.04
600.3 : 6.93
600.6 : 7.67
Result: -0.26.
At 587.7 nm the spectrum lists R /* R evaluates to 7.38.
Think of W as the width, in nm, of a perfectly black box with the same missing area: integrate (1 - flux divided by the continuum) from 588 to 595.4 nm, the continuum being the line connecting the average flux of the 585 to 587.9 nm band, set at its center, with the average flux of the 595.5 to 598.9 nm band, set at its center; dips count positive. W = 0.57 nm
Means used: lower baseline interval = 7.41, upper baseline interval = 7.44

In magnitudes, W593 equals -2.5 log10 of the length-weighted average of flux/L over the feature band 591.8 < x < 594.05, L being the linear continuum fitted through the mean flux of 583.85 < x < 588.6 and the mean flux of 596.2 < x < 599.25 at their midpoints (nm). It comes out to 0.074 mag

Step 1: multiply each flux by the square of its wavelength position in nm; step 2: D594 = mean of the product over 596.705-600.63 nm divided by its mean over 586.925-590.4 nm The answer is 1.1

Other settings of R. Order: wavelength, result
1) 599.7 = 6.69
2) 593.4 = 6.05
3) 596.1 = 6.83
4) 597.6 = 6.86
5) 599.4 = 8.03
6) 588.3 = 7.15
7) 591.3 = 6.09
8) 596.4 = 7.17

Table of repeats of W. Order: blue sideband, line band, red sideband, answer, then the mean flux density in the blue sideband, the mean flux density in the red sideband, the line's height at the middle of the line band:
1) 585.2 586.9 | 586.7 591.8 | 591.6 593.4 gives 0.280 nm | 7.42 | 7.08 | 7.25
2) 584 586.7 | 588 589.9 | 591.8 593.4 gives 0.238 nm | 7.59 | 7.04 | 7.32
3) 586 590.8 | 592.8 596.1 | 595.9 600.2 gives 0.113 nm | 6.99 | 7.43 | 7.26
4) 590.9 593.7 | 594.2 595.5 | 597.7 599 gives 0.046 nm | 6.96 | 7.54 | 7.2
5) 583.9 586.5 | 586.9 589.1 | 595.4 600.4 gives 0.174 nm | 7.63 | 7.41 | 7.58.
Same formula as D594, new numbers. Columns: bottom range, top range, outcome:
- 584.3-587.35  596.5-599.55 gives 1.08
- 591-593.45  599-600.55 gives 1.09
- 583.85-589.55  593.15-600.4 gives 1.05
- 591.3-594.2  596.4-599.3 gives 1.10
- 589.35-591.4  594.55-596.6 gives 1.04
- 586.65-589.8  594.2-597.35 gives 1.11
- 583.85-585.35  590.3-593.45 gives 0.95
